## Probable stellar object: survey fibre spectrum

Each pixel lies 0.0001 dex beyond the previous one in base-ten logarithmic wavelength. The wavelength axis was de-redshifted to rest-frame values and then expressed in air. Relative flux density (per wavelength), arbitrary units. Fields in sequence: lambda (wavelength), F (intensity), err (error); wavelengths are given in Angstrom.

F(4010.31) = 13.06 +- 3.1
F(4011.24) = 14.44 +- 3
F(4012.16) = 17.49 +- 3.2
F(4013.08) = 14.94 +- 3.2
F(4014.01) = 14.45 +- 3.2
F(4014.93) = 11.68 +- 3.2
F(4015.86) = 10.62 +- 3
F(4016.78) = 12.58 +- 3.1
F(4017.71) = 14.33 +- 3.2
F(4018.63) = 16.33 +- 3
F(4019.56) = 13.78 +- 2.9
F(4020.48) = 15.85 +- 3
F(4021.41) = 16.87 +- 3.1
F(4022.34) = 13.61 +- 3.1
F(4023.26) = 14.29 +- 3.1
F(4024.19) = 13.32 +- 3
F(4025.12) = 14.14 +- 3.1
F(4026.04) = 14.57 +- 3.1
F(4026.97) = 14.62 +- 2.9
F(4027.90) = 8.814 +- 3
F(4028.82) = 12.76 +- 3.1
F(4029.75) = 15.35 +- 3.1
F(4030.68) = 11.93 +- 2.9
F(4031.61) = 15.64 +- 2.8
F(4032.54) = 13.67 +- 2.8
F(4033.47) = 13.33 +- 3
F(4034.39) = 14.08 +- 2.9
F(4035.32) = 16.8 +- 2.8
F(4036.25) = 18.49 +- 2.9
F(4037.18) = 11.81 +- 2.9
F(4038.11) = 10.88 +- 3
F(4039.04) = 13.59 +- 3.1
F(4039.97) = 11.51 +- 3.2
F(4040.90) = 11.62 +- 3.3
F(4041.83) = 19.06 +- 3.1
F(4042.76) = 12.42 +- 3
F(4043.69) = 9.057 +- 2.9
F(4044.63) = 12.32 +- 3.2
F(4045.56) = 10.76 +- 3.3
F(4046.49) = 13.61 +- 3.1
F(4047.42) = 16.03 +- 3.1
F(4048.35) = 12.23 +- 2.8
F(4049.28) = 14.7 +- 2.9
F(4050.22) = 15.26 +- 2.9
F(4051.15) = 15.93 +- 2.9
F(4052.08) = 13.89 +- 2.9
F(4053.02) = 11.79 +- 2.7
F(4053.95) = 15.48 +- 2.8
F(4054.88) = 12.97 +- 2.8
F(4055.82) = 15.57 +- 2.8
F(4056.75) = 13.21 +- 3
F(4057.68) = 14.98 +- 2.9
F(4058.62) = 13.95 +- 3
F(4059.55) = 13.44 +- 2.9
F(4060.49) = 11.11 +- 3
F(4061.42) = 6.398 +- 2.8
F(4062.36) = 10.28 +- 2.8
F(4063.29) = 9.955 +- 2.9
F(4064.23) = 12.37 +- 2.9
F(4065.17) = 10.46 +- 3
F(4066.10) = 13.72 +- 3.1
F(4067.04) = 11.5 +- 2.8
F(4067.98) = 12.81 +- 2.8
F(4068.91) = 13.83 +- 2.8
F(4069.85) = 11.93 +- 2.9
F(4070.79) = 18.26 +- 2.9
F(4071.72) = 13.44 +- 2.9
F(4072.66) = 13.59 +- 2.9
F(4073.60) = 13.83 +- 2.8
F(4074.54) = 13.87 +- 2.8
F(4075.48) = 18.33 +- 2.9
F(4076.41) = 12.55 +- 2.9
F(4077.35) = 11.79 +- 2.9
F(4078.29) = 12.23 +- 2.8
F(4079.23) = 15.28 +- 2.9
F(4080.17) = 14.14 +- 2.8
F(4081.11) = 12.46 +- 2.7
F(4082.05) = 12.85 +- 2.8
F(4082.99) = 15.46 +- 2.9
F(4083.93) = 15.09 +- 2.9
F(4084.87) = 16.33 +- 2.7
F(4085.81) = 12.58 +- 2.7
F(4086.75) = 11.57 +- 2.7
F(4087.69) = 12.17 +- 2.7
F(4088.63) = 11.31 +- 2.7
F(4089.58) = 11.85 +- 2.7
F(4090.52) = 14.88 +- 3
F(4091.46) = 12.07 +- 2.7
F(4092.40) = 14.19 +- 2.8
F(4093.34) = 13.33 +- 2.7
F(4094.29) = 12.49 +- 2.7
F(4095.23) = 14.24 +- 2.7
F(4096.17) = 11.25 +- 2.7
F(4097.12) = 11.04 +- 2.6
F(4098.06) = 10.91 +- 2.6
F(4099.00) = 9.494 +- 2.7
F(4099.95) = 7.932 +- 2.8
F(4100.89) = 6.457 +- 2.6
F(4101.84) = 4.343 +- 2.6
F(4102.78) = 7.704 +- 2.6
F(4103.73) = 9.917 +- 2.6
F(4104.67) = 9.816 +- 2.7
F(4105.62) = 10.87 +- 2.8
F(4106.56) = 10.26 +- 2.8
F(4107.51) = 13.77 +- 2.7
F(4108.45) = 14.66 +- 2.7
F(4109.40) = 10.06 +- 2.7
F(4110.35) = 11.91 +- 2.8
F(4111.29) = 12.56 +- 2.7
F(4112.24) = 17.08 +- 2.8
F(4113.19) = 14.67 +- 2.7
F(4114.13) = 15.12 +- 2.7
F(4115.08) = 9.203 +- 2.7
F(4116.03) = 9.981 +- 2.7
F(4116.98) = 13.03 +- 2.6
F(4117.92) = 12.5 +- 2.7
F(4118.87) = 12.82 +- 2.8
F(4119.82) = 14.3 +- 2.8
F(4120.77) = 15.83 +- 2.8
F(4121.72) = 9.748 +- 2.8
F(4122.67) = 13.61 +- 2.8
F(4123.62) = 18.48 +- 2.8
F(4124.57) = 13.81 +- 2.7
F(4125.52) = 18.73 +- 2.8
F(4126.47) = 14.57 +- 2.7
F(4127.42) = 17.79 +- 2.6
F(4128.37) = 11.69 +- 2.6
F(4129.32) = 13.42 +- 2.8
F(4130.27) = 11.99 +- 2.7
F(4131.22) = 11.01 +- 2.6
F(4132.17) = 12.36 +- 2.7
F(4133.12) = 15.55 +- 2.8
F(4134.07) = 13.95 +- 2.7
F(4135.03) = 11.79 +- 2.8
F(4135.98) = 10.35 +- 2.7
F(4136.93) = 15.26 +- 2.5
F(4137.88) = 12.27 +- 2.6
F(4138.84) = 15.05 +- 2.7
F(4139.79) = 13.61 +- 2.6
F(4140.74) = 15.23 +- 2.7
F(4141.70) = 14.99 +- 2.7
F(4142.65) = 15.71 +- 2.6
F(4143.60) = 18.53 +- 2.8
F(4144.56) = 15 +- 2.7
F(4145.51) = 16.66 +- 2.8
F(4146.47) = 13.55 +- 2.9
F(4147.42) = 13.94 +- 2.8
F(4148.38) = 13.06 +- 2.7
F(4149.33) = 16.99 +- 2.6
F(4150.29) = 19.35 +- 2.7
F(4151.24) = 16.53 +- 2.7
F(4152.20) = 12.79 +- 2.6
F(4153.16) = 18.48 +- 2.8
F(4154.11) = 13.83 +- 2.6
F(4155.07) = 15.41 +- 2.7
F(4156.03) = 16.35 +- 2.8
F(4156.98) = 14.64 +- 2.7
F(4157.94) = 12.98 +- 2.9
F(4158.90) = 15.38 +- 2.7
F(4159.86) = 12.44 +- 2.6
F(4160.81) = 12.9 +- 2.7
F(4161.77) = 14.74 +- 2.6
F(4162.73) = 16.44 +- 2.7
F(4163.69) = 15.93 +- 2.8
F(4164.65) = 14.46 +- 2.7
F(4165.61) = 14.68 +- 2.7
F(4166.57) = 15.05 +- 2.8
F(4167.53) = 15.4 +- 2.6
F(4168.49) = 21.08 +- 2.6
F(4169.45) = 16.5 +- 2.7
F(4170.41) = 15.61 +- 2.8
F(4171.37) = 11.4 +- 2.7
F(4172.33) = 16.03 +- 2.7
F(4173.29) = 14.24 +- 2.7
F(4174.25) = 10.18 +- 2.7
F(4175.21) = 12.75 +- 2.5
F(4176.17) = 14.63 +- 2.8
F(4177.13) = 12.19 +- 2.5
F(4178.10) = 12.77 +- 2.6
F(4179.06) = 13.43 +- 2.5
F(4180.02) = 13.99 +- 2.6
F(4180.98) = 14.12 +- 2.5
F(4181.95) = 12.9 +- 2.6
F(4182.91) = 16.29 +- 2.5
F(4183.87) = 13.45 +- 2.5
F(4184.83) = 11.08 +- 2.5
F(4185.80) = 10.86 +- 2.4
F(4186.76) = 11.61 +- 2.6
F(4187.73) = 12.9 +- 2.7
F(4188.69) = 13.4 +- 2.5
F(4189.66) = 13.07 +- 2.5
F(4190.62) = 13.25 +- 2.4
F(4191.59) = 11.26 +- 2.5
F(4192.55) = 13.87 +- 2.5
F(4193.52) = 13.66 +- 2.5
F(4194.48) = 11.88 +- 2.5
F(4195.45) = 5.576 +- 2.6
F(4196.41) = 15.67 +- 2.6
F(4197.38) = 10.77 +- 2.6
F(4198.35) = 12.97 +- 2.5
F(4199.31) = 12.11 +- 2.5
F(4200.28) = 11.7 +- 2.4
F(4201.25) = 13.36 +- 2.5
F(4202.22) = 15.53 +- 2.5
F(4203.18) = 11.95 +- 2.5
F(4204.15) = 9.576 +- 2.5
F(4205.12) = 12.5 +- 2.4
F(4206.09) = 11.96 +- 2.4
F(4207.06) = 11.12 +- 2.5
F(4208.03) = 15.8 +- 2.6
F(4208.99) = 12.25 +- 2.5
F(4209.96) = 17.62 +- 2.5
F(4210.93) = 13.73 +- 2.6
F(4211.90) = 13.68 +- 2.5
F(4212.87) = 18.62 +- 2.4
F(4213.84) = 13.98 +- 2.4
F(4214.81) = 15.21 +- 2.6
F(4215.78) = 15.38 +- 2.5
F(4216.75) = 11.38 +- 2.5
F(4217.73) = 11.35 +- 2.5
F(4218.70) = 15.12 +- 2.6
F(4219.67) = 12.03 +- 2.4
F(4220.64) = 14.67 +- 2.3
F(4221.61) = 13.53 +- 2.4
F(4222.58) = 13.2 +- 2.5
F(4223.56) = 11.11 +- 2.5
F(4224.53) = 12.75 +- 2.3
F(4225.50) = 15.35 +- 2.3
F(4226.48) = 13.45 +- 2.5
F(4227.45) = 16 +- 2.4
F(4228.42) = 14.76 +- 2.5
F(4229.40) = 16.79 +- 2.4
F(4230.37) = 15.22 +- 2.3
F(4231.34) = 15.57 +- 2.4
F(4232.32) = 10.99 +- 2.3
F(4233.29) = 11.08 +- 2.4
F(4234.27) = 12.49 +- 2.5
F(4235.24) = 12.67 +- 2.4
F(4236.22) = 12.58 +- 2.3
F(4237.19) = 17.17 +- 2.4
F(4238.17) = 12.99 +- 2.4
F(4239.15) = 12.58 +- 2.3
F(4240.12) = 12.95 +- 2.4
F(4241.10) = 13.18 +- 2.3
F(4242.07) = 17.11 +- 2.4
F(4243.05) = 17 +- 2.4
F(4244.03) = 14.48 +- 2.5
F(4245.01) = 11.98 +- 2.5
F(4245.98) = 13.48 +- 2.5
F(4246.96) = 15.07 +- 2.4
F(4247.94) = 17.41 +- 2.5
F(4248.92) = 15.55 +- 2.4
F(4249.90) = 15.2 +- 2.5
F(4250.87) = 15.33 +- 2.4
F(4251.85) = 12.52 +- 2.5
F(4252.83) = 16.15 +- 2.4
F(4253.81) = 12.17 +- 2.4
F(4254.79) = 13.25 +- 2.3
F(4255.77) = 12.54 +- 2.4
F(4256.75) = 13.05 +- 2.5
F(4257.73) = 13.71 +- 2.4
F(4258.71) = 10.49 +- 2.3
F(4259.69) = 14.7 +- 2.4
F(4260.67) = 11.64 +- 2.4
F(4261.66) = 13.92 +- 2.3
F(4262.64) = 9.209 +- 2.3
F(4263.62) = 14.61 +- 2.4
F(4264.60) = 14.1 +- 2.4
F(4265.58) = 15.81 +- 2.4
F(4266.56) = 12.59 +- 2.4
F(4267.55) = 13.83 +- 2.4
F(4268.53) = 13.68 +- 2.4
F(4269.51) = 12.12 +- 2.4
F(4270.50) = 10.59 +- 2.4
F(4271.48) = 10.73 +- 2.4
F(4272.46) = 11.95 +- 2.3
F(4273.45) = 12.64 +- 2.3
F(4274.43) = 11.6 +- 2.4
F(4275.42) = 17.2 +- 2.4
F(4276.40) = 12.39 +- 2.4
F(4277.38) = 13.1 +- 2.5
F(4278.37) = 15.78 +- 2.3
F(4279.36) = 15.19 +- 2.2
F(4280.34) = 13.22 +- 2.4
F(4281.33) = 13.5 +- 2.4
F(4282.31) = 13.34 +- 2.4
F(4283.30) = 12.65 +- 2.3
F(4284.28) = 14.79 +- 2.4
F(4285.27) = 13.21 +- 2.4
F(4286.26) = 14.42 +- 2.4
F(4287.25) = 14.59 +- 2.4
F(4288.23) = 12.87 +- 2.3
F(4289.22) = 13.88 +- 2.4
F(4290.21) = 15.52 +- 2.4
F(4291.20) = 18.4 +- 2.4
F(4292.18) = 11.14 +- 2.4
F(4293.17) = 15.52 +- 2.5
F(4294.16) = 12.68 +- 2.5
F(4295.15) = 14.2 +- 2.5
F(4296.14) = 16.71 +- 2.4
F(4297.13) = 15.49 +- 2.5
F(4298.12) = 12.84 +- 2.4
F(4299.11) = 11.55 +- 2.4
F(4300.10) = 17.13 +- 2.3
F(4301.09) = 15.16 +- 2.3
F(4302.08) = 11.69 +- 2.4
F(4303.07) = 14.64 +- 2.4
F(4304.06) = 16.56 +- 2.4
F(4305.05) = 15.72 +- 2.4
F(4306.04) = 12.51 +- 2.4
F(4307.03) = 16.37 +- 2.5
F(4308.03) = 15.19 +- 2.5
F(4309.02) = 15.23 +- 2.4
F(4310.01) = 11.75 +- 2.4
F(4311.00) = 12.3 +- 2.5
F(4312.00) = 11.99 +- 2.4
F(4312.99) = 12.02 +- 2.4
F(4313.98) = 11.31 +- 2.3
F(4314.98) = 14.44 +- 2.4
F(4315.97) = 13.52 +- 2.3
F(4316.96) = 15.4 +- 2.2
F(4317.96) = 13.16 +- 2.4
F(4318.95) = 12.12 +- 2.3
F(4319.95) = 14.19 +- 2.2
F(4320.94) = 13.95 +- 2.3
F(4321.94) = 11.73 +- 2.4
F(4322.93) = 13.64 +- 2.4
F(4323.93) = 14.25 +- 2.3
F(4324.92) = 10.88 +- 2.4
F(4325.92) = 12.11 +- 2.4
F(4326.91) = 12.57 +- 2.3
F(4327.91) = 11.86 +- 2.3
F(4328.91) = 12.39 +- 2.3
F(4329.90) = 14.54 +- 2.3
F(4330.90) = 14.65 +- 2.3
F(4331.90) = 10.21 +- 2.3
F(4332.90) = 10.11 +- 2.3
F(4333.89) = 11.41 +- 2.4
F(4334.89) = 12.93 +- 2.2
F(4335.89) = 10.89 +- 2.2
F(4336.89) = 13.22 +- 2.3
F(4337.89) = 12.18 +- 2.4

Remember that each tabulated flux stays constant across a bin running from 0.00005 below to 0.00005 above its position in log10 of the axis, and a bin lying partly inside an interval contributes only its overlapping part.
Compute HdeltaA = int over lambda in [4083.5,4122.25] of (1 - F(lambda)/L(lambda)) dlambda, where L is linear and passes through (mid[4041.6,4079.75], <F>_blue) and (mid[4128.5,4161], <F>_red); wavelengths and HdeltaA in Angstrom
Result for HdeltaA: 5.3 Angstrom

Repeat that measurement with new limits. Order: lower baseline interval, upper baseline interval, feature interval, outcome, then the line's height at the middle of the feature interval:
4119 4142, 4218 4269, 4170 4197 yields 1.9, 13.9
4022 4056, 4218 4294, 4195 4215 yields 0.9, 13.7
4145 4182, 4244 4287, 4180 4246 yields 3.5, 14.1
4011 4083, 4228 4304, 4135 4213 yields -1.4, 13.7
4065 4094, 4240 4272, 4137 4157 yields -2.6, 13.6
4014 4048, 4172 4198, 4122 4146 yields -2.5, 13.1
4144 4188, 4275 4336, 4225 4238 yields -0.1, 14.1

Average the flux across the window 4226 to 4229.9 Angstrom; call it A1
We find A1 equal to 15.3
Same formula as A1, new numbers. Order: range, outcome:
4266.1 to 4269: 13.4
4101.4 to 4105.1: 7.96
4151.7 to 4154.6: 15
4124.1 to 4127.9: 16.2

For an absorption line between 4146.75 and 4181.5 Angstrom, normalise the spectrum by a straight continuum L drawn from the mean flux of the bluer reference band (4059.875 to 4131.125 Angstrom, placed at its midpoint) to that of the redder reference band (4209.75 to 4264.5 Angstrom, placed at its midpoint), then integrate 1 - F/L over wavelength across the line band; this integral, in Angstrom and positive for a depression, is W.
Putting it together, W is -3.9 Angstrom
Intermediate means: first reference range 12.6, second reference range 13.9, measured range 14.7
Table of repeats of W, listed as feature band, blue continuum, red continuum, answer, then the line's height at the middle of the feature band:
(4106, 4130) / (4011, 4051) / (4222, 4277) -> 0.31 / 13.7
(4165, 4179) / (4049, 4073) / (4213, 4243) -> -0.86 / 13.6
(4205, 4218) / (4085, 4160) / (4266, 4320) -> -0.45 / 13.5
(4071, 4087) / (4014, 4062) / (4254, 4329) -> -0.48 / 13.5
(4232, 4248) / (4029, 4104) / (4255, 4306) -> -0.28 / 13.5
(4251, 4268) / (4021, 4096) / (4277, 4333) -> 0.51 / 13.6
